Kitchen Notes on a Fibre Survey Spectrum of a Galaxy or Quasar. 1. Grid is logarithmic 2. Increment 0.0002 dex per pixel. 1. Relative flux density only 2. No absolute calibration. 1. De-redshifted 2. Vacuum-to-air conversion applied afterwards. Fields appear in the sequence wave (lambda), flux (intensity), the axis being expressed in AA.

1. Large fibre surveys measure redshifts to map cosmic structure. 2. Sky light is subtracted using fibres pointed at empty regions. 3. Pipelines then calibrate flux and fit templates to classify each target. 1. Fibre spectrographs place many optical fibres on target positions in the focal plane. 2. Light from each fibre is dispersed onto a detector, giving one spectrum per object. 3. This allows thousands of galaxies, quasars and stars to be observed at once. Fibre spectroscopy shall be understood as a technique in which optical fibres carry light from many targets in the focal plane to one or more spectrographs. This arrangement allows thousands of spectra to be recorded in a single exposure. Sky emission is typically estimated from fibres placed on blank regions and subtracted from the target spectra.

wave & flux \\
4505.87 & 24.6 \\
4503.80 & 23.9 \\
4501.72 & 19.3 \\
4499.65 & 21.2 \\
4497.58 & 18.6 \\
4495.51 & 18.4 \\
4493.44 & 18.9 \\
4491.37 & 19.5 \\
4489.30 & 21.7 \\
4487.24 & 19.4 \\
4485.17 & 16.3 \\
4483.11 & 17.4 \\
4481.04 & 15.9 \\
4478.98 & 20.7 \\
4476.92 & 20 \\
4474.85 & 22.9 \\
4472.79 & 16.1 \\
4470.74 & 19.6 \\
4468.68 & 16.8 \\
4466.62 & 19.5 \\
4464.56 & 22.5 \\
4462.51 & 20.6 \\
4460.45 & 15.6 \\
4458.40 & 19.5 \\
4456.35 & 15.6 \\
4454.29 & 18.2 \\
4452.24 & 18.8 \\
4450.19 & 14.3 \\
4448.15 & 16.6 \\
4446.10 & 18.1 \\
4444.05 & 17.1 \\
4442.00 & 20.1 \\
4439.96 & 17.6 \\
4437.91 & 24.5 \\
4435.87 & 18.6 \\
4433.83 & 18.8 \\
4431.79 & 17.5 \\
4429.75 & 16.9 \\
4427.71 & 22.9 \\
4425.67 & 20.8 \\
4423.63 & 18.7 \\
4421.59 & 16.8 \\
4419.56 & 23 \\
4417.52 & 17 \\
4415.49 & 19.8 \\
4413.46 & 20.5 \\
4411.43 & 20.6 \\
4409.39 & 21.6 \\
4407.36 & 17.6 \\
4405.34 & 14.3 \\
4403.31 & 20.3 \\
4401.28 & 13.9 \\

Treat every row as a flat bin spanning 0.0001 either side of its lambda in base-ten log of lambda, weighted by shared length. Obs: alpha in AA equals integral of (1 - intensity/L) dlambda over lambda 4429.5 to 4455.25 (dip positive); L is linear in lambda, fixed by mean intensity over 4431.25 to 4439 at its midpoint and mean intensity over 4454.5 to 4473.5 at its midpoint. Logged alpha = 1.7 AA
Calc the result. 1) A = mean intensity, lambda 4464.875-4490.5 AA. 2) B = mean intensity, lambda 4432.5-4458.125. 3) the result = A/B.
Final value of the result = 1.04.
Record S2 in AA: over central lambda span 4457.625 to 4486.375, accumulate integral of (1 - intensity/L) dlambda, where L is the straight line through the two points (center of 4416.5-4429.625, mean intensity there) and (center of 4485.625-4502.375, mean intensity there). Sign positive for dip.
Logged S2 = 1.11 AA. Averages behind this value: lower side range 19.7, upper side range 19.5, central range 18.8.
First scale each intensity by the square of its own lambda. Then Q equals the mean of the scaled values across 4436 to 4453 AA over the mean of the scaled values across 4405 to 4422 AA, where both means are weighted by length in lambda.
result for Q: 0.97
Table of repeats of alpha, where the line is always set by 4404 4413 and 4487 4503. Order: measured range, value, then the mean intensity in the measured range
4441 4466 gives 1.5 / 18.1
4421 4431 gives -0.2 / 19.3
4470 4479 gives -0.1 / 19.8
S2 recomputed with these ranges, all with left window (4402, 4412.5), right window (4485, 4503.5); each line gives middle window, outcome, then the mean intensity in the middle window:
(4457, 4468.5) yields 0.04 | 19.2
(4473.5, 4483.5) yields 0.01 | 19.4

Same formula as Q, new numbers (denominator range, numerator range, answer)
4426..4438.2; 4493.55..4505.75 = 1.08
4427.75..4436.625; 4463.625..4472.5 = 1.06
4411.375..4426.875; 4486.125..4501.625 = 1.03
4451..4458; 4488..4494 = 1.16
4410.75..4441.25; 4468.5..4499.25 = 0.99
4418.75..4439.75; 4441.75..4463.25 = 0.90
